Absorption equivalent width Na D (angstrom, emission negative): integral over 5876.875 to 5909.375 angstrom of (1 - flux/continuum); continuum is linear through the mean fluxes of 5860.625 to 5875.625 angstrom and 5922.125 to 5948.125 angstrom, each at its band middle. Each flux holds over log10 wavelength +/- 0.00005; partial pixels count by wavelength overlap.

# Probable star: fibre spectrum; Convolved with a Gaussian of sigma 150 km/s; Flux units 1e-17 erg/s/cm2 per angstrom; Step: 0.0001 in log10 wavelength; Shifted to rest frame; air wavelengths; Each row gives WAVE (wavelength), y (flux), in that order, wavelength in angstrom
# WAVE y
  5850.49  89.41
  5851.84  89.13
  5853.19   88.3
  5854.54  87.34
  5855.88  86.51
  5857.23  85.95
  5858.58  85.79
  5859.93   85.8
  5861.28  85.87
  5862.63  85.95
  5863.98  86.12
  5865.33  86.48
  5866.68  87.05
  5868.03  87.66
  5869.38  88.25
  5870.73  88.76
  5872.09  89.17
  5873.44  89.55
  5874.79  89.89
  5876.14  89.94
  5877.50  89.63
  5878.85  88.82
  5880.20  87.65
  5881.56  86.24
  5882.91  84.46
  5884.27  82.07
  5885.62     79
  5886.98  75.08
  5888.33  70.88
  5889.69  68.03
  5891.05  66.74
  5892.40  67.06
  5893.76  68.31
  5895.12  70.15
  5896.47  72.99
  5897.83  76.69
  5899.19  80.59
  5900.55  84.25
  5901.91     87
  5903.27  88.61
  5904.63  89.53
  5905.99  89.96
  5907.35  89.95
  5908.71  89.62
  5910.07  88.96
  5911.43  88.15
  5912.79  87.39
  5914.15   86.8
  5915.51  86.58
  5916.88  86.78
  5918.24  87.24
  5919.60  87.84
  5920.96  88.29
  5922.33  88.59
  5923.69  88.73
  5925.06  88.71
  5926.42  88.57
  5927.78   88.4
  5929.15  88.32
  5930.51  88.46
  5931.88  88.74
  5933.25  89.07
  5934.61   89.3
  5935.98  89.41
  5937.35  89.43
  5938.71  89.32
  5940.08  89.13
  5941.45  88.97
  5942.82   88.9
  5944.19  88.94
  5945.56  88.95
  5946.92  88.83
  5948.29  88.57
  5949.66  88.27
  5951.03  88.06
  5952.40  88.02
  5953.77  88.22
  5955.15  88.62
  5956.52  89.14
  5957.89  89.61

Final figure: 2.8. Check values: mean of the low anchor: 87.8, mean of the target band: 80.5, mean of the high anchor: 88.9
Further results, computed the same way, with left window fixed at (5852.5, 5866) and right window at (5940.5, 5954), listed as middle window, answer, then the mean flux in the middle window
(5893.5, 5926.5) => 0.9 angstrom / 85.4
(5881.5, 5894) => 1.8 angstrom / 74.5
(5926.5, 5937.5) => -0.1 angstrom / 88.8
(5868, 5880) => -0.3 angstrom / 89.1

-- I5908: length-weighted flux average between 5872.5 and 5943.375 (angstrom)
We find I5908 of 84.9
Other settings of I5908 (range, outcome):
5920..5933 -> 88.5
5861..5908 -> 82.8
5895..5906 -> 82.3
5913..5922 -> 87.3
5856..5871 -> 86.6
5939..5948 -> 89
